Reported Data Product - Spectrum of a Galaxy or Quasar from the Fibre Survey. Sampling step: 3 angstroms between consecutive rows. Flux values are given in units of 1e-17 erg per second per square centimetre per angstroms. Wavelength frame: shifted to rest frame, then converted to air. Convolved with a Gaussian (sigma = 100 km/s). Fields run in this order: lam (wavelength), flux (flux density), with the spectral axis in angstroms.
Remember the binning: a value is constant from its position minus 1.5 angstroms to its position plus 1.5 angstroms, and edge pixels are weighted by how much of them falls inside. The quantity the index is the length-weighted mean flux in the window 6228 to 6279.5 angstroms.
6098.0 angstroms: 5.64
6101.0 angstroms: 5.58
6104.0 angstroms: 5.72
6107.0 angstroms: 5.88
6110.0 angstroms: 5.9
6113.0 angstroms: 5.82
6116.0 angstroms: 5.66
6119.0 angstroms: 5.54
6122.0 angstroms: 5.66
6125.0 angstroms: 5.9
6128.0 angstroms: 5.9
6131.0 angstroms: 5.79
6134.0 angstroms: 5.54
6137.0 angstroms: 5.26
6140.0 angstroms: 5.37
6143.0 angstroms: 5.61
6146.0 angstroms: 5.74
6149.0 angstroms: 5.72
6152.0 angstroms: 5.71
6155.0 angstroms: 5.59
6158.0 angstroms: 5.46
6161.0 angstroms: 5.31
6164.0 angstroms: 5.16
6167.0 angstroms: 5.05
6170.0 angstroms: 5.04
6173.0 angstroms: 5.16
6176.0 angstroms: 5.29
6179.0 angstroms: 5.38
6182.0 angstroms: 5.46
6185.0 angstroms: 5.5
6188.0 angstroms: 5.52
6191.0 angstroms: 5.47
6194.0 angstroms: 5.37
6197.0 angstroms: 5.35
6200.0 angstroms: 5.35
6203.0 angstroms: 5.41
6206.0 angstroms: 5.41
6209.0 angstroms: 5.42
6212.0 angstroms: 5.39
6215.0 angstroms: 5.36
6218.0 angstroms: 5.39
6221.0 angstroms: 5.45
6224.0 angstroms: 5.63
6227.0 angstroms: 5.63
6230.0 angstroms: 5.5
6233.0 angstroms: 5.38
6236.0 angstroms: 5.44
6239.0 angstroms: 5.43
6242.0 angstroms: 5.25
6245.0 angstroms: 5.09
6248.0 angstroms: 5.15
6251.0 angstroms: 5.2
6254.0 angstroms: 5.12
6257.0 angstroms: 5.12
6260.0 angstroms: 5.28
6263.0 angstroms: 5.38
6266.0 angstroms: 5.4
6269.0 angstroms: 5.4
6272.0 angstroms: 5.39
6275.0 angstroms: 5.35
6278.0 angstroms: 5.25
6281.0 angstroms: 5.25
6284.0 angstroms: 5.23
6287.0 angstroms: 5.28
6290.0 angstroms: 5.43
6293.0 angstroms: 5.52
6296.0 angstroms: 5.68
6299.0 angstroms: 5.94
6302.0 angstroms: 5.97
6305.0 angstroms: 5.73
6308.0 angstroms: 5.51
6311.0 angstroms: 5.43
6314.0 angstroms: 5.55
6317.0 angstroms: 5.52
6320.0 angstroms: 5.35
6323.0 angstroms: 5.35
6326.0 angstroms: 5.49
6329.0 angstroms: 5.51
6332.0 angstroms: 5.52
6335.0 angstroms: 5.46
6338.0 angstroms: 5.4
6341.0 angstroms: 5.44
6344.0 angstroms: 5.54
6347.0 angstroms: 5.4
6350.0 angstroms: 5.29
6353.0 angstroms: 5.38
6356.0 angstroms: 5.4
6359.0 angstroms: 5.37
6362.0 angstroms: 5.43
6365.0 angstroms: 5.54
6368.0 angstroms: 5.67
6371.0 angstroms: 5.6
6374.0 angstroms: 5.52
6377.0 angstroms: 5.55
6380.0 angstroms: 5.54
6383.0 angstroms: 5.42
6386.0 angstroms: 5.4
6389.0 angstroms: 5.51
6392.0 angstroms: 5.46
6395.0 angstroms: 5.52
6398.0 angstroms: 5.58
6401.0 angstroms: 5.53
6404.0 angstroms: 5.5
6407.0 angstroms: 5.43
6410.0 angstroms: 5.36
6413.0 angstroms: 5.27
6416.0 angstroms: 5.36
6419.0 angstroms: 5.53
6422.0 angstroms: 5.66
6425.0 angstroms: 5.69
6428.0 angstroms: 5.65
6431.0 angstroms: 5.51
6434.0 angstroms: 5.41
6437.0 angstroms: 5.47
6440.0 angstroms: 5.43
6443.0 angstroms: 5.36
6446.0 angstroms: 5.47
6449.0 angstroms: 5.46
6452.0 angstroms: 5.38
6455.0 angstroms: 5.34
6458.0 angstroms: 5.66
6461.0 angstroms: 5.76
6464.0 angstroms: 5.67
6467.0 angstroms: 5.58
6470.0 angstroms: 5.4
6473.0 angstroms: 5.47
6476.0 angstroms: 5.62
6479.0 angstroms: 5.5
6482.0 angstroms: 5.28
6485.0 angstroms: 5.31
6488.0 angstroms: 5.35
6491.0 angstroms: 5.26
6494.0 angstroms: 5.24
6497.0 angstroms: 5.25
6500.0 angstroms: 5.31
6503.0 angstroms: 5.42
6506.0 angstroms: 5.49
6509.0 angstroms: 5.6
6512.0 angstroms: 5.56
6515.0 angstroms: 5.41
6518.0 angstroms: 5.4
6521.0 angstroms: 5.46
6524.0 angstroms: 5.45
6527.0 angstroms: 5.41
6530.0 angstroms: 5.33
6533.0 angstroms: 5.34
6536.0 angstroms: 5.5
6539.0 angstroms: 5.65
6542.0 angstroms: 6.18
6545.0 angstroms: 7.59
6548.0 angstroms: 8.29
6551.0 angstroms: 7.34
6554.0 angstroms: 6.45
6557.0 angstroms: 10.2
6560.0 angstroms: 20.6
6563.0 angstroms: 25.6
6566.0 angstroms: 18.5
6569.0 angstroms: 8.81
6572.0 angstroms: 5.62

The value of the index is 5.3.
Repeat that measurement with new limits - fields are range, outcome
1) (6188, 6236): 5.44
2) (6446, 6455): 5.42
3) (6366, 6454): 5.49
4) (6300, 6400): 5.5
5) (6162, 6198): 5.31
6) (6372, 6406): 5.5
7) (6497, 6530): 5.44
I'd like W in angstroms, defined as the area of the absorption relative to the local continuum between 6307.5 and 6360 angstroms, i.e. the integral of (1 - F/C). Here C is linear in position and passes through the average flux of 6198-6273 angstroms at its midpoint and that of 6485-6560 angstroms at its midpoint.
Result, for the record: 2.1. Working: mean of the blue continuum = 5.36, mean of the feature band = 5.44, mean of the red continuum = 6.26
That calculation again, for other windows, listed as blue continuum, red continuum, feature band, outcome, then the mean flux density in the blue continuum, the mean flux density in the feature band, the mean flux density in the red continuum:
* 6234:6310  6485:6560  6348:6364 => 0.9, 5.39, 5.38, 6.26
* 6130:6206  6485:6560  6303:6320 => 0.6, 5.42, 5.54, 6.26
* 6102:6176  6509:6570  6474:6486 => 4.0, 5.56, 5.43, 8.63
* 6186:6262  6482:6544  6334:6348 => -0.1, 5.37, 5.45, 5.46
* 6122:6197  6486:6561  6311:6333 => 1.7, 5.47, 5.47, 6.46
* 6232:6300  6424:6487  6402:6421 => 0.1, 5.34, 5.42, 5.49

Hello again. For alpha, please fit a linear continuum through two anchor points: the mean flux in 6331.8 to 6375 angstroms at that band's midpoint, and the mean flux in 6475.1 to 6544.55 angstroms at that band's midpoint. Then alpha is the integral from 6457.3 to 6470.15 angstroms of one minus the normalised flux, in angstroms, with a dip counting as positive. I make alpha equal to -0.4 angstroms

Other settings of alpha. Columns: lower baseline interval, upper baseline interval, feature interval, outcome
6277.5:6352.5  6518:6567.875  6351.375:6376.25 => 3.1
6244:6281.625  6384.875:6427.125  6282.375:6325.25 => -1.7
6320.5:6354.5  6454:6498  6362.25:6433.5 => -0.9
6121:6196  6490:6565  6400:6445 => 9.3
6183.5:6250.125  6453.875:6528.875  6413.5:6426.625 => -0.2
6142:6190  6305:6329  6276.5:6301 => 0.0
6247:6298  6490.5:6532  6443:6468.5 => -0.7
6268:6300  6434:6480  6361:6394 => -0.3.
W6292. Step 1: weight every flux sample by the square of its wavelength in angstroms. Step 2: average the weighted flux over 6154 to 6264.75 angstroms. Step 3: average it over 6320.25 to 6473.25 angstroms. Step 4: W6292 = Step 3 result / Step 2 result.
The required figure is 1.1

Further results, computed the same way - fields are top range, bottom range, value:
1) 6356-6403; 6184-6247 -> 1.07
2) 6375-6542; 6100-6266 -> 1.09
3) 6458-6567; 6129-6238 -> 1.45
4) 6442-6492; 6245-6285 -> 1.11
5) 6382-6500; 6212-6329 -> 1.06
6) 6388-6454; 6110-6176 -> 1.08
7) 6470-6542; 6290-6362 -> 1.04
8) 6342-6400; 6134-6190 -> 1.08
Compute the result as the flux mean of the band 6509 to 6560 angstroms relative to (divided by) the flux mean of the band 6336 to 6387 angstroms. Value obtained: 1.22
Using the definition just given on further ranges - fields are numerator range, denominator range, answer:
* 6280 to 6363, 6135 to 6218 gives 1.01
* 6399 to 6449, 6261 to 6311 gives 1.00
